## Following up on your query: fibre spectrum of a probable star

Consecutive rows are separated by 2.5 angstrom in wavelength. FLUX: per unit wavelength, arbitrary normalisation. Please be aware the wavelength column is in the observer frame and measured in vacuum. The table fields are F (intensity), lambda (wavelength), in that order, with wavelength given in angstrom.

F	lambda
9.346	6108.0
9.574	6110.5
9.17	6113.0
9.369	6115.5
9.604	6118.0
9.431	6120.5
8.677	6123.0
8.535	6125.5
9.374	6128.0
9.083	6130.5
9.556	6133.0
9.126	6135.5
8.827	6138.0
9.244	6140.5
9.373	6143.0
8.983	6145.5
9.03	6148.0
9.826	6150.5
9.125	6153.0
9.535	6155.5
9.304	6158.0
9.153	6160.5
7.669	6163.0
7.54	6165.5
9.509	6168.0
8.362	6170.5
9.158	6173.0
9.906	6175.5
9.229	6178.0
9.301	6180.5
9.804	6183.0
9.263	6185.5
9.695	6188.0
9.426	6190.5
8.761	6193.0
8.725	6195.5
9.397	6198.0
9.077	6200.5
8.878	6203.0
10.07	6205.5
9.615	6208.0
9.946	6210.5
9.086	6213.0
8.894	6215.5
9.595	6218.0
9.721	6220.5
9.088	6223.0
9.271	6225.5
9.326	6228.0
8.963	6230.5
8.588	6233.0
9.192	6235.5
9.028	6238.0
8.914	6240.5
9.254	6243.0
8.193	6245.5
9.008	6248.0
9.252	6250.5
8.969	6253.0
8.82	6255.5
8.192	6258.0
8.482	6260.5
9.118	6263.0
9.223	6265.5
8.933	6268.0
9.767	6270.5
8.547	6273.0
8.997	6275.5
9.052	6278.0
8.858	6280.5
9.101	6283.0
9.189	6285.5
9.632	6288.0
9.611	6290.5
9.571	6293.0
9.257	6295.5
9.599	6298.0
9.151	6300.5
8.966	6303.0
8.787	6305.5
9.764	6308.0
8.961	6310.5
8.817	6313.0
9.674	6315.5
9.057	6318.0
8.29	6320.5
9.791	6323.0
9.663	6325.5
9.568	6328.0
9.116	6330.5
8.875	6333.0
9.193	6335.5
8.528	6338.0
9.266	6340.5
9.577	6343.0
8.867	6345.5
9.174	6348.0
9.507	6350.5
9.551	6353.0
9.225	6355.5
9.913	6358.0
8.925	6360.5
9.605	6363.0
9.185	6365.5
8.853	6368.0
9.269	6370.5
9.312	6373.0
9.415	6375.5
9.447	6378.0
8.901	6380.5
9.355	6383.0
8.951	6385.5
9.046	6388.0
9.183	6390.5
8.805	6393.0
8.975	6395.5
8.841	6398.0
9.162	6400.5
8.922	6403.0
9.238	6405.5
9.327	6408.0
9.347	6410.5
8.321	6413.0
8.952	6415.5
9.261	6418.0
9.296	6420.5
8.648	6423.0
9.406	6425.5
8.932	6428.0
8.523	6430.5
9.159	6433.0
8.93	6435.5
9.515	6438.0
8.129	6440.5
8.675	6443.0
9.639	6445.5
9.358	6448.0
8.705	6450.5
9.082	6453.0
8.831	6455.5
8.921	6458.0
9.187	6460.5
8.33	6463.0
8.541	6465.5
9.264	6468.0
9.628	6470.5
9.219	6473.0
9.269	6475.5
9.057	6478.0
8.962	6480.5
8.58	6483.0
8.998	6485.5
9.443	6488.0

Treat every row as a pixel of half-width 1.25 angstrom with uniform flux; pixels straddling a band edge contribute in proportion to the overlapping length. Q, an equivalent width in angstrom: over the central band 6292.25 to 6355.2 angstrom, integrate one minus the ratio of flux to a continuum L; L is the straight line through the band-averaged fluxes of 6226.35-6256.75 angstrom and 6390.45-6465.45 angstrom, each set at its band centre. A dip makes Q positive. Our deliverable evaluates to -1.76 angstrom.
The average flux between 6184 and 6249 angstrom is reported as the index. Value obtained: 9.19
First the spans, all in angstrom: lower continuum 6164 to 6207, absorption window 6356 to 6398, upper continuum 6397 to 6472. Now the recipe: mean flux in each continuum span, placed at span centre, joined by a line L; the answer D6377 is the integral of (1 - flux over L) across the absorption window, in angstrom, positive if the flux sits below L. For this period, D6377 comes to -0.7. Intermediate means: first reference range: 9.18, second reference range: 9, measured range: 9.19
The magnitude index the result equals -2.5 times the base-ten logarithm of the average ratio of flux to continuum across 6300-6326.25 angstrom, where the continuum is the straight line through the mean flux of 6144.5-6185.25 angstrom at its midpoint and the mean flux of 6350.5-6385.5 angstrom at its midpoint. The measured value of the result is 0.01 mag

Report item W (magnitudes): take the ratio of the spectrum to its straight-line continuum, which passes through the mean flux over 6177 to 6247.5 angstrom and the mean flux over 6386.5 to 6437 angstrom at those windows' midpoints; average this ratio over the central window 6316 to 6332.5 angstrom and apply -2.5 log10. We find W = -0.02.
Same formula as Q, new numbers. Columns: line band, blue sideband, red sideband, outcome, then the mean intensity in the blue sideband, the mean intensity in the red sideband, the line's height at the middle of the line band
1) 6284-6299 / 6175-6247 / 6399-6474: -0.51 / 9.24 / 9.01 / 9.16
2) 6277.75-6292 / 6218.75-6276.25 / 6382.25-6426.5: -0.39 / 9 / 9.05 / 9.01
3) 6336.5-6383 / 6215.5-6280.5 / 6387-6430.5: -1.20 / 9.01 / 9.02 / 9.02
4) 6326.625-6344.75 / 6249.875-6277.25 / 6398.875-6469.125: -0.41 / 8.93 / 8.98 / 8.95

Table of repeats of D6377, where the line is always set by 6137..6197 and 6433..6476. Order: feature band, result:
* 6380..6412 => -0.2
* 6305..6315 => -0.1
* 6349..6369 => -0.7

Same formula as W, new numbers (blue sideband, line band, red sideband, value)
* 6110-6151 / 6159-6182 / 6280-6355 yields 0.04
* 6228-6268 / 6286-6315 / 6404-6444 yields -0.04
